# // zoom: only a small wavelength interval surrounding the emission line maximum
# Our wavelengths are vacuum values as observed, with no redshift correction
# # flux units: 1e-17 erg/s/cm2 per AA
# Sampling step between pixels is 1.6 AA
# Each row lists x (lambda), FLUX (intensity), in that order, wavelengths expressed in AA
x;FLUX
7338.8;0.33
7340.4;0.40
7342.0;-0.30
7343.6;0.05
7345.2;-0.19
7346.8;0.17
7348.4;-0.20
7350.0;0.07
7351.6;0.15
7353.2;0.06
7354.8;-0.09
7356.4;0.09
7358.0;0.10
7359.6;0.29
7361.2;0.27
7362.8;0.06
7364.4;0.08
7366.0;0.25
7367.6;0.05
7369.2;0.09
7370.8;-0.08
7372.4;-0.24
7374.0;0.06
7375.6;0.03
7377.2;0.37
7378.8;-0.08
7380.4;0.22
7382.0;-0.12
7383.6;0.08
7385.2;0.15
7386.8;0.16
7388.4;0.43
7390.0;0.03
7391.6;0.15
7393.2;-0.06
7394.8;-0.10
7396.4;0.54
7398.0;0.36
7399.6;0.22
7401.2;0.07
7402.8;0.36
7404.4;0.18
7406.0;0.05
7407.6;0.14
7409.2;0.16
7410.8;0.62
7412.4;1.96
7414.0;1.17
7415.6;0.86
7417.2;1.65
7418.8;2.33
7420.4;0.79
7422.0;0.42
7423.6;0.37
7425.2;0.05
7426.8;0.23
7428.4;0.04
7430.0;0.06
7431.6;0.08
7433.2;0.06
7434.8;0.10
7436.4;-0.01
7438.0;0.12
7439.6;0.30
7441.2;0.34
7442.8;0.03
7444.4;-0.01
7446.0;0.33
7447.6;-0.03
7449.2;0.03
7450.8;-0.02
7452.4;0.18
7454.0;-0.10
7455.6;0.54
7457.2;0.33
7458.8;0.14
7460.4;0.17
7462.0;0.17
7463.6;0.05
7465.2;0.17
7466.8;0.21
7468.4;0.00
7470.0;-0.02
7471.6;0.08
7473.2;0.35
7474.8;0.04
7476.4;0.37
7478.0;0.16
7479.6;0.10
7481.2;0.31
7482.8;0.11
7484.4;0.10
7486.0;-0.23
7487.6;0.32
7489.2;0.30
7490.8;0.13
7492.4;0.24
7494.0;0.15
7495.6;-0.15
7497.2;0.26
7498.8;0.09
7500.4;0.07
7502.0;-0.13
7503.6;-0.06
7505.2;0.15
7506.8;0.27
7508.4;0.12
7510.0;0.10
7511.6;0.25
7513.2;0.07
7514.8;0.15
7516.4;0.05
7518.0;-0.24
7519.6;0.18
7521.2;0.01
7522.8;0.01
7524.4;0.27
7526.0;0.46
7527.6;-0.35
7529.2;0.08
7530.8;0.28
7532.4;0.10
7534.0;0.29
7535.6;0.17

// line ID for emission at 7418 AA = [O II]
